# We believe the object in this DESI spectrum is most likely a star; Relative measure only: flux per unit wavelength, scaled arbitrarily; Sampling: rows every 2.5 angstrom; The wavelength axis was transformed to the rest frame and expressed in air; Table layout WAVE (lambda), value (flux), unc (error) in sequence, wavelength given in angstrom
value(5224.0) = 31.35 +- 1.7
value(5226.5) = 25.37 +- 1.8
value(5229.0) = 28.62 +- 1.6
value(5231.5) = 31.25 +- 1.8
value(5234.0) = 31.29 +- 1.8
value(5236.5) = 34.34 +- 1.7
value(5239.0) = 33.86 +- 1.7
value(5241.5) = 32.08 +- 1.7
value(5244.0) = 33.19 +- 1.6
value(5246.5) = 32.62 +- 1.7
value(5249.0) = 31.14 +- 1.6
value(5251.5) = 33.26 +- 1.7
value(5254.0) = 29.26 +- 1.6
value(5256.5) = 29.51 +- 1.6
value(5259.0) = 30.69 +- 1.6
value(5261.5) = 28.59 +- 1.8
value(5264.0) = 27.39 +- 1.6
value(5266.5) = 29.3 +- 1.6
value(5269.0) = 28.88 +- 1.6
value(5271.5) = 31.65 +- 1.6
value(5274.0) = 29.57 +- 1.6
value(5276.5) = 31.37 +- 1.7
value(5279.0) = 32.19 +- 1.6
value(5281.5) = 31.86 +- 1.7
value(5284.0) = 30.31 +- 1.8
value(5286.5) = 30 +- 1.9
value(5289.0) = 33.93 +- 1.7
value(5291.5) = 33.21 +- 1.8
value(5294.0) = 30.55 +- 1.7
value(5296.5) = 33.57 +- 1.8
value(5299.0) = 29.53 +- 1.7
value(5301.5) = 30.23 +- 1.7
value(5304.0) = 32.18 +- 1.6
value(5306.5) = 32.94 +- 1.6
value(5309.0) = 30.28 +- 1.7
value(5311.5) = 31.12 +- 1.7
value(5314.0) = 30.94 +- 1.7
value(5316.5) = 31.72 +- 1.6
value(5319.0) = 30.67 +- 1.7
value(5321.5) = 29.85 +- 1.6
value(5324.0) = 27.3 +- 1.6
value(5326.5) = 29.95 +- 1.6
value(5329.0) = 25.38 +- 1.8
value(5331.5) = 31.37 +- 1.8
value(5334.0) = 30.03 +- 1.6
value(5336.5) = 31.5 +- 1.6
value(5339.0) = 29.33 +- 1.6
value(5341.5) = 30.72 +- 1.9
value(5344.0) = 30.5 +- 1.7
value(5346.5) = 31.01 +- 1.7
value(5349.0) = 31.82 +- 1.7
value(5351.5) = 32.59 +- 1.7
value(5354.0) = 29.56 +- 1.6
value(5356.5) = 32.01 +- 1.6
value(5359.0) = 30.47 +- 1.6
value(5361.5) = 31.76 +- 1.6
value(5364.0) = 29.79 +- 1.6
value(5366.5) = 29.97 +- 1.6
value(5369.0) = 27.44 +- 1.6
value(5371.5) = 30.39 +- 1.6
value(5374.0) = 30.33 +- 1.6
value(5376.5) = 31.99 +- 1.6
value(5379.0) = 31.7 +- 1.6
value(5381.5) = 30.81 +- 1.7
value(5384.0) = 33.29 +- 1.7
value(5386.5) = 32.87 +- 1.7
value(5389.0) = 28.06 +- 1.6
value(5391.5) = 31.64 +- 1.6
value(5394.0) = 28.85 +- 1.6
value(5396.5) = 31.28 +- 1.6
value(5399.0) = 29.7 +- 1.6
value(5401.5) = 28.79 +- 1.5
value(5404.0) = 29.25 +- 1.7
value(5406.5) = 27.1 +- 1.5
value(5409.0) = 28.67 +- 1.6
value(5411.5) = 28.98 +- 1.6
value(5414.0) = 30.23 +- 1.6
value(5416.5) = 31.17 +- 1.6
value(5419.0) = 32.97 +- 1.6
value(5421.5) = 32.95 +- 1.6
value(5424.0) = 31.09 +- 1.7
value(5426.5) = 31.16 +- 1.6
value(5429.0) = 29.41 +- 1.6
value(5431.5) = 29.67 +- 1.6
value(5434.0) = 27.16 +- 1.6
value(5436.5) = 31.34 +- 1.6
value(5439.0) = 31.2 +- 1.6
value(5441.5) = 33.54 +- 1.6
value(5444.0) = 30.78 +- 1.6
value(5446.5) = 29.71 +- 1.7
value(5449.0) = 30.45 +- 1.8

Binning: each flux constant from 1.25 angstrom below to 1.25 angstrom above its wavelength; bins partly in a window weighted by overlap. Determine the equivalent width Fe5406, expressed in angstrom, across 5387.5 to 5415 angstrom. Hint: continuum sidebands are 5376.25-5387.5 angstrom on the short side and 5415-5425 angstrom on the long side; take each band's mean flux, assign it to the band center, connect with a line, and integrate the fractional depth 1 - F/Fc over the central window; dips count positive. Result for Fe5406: 2.3 angstrom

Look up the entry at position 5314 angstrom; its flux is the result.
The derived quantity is 30.94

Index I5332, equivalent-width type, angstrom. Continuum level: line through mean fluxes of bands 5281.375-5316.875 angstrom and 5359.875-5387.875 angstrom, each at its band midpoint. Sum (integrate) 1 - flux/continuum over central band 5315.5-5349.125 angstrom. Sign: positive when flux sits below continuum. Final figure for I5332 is 1.3 angstrom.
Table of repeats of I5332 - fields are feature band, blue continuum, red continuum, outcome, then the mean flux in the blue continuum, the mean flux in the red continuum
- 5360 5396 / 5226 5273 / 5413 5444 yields 0.3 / 30.7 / 31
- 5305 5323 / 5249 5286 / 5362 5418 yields -0.5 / 30.3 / 30.1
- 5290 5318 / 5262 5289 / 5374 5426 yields -1.0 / 30.4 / 30.6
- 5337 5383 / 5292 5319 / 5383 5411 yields -0.3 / 31.3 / 29.9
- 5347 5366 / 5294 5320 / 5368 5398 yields -0.1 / 31.3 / 30.7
